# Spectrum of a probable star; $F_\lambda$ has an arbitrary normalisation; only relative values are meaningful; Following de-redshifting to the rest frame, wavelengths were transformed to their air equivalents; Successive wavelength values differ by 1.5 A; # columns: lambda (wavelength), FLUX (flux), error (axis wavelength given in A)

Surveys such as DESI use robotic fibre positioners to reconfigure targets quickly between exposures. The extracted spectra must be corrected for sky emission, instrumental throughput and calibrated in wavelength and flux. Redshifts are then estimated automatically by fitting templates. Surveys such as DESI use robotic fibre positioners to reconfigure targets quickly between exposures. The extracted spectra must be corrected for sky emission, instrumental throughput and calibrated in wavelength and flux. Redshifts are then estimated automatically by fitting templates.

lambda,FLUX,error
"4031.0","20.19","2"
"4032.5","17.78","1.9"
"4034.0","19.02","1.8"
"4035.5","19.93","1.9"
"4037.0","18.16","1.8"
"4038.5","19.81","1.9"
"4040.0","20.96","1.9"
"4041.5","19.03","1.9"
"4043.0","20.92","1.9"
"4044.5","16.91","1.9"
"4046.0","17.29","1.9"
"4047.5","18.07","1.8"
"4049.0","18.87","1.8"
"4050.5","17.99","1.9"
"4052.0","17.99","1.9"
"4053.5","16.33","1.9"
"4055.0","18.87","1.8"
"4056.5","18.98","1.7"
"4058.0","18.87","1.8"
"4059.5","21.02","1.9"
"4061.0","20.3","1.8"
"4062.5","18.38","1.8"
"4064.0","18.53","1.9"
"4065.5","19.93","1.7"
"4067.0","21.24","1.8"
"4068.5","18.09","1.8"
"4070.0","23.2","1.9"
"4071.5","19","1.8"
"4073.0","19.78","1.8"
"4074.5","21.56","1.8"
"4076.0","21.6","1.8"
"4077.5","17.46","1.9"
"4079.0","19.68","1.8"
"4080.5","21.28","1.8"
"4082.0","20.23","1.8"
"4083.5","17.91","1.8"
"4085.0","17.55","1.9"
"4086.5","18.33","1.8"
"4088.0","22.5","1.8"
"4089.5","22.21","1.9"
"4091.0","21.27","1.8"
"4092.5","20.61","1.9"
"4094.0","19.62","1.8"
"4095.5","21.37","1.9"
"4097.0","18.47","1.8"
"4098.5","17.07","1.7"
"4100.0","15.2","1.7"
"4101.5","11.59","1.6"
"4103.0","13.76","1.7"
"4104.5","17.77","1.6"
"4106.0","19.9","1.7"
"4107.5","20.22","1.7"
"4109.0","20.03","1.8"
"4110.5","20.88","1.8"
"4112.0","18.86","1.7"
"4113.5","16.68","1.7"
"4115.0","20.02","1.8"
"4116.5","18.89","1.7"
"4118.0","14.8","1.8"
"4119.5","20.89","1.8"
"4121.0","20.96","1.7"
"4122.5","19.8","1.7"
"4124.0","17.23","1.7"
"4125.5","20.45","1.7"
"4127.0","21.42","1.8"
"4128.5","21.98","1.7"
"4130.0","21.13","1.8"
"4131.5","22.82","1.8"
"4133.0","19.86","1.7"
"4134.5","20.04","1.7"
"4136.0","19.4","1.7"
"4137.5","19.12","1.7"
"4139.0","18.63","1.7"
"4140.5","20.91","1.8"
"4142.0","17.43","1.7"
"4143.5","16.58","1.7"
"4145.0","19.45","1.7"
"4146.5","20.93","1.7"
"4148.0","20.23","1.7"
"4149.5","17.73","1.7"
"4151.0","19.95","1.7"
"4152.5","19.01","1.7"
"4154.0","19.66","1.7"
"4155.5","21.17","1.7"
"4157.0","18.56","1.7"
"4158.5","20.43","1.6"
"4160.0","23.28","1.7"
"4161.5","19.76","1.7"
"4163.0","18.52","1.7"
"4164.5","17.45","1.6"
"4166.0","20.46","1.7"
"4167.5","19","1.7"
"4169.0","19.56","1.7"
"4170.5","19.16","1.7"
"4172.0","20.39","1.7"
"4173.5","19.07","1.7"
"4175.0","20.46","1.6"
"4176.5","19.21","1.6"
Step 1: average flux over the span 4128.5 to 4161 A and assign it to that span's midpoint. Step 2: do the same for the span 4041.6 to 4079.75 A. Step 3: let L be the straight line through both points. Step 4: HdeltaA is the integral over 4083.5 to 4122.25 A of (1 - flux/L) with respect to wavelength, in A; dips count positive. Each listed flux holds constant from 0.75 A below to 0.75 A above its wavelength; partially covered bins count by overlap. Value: 1.5 A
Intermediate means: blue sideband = 19.2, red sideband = 19.9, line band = 18.8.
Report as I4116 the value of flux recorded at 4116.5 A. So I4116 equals 18.89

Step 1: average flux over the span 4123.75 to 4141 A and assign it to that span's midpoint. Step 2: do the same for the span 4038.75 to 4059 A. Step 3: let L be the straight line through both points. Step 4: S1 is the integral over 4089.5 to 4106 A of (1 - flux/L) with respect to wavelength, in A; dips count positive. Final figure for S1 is 1.4 A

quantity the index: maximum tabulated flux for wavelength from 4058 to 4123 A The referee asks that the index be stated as 23.2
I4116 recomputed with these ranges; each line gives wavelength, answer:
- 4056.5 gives 18.98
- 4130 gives 21.13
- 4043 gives 20.92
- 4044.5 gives 16.91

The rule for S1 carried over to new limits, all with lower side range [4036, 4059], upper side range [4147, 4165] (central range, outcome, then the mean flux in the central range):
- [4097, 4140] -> 1.0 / 18.9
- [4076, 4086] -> -0.1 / 19.2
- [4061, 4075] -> -0.8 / 20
